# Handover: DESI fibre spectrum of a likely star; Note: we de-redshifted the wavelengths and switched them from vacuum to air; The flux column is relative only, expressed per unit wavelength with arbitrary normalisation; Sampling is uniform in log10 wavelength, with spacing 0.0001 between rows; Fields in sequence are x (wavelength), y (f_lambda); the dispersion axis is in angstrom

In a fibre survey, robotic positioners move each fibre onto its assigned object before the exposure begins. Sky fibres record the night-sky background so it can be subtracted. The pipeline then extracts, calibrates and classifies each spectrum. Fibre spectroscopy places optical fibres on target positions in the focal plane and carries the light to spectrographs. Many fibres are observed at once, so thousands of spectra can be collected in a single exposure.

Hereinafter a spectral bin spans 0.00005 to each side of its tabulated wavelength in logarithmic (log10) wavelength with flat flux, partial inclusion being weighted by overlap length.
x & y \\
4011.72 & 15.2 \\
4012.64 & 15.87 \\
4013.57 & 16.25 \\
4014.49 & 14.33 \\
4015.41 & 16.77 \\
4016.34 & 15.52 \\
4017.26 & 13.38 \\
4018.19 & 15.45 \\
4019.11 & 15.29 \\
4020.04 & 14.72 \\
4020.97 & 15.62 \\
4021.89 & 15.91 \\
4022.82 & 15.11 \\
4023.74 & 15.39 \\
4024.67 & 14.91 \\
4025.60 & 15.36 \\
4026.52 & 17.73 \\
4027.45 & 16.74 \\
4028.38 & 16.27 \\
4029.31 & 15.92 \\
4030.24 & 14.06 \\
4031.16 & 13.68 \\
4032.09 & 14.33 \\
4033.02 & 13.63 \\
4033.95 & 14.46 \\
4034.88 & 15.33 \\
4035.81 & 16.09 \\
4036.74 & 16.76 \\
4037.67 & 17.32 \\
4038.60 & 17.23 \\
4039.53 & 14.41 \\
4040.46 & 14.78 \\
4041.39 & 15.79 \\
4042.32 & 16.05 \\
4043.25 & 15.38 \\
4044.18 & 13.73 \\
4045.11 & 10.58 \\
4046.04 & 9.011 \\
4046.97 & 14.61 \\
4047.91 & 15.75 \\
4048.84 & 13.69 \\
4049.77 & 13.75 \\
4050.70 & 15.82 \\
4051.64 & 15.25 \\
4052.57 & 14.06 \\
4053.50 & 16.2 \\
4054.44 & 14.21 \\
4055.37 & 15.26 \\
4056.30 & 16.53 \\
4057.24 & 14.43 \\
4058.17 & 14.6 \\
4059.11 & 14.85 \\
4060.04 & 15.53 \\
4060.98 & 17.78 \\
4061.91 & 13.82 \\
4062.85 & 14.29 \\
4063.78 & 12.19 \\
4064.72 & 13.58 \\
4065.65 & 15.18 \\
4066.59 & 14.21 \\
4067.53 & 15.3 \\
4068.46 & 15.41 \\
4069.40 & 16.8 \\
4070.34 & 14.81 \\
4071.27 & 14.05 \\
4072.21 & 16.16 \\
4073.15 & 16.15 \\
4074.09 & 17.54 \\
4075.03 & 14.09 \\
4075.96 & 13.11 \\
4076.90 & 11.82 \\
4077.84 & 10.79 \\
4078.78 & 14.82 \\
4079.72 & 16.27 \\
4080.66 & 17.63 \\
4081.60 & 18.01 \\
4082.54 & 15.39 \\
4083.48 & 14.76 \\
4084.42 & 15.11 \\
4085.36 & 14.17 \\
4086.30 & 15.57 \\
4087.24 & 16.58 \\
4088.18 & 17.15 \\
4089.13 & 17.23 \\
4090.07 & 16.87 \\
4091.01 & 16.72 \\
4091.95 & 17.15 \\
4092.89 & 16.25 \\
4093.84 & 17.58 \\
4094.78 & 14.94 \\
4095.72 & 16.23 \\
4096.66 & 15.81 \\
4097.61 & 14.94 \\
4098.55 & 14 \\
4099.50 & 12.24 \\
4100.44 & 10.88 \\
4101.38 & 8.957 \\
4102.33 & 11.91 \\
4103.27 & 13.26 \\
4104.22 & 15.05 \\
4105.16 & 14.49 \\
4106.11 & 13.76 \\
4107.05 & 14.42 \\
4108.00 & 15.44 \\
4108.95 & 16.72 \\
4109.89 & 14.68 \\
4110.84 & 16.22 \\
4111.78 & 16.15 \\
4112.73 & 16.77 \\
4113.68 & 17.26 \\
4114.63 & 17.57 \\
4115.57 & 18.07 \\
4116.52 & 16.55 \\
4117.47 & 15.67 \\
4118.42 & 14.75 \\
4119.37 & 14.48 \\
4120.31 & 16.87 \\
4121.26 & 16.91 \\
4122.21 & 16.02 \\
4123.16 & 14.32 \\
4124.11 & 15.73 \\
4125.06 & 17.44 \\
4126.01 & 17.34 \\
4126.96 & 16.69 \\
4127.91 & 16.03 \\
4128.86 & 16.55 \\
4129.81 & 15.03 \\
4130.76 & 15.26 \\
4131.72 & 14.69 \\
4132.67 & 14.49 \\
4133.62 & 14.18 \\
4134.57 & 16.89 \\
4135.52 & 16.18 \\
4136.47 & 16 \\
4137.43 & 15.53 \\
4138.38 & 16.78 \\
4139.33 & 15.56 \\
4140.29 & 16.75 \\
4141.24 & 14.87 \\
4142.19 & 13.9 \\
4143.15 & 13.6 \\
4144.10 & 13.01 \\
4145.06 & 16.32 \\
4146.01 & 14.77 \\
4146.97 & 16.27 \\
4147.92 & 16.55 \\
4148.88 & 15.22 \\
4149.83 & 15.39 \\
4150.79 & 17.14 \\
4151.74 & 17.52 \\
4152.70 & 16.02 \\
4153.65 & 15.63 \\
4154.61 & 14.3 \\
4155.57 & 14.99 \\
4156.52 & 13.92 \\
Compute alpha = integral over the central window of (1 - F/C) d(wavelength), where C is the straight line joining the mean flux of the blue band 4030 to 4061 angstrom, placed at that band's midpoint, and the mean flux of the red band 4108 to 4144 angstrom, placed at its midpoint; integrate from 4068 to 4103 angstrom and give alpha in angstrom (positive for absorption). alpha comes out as 0.6 angstrom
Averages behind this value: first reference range 14.8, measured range 15.1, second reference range 15.9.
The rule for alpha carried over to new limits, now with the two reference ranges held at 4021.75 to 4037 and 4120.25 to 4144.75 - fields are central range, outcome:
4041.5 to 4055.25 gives 1.1 angstrom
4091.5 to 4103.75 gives 1.1 angstrom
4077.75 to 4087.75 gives 0.0 angstrom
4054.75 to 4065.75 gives 0.4 angstrom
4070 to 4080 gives 0.6 angstrom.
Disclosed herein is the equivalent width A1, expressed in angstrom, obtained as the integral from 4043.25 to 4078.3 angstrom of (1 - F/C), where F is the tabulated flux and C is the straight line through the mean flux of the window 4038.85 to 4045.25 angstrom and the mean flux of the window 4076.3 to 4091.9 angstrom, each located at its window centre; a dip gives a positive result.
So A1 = 1.4 angstrom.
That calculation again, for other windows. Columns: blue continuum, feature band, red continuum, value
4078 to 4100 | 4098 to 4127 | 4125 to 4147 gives 0.9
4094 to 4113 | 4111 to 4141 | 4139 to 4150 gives -2.6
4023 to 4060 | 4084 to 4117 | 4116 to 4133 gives 0.5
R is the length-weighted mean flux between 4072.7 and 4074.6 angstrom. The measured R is 16.8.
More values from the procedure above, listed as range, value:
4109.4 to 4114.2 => 16.2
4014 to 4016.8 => 15.6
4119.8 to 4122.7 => 16.6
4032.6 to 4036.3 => 14.9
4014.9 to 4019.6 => 15.3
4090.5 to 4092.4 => 17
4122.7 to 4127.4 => 16.3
